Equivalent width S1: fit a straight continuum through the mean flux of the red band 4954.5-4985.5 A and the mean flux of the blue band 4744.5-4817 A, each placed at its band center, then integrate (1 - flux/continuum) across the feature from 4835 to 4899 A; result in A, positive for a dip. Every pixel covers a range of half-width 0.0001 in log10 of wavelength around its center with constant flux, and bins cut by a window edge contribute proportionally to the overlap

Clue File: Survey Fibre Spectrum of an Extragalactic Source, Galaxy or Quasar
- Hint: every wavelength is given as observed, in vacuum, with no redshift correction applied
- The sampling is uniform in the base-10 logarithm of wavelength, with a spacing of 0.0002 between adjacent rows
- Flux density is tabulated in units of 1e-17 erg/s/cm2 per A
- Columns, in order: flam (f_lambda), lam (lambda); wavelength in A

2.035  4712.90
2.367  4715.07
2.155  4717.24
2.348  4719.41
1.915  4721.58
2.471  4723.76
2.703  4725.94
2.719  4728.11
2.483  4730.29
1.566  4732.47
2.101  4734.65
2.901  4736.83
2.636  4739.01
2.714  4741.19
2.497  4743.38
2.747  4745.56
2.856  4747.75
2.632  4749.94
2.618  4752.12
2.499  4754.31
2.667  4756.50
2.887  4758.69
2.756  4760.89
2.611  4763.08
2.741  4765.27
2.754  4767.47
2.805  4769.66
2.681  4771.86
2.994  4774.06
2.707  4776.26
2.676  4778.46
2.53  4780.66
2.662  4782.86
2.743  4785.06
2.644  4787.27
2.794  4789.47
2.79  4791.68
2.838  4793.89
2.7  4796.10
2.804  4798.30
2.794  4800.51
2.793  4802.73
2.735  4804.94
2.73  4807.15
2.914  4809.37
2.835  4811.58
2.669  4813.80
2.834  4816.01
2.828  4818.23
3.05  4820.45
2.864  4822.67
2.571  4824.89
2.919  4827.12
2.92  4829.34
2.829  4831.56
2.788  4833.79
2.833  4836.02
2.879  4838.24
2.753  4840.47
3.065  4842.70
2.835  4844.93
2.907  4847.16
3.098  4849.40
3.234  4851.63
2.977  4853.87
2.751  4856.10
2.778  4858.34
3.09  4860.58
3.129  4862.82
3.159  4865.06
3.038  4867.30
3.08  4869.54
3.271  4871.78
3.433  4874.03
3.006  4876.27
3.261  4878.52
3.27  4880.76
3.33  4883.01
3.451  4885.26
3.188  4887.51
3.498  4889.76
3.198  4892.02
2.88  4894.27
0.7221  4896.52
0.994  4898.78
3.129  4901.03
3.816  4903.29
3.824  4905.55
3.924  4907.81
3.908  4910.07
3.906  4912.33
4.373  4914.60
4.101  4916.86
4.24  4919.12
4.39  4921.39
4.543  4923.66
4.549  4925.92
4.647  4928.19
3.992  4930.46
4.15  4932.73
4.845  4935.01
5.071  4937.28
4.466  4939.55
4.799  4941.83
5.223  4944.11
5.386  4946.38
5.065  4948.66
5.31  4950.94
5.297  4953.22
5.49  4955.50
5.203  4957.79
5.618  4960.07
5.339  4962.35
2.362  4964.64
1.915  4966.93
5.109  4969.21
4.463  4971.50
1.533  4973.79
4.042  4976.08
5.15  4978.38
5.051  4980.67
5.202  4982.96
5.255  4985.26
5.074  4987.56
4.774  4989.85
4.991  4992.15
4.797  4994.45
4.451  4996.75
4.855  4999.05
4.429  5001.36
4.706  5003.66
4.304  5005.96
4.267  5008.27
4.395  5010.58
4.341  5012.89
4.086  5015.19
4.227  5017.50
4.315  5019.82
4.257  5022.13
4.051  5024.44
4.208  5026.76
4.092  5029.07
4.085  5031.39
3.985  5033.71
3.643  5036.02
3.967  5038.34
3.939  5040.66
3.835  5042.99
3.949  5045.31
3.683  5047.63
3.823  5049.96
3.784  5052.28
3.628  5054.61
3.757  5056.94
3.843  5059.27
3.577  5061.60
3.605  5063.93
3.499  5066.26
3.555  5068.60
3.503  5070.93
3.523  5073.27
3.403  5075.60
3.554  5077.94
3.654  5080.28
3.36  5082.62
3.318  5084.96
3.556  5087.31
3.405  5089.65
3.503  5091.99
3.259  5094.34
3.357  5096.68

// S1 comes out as 9.5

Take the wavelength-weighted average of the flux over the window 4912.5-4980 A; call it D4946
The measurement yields 4.5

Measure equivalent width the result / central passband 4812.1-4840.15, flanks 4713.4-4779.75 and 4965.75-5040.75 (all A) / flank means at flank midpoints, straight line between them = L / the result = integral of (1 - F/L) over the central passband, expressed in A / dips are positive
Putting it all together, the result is 2.5 A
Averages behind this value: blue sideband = 2.57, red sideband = 4.31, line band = 2.83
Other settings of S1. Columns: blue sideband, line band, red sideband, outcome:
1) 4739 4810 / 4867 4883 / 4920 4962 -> 3.3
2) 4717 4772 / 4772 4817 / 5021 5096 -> -0.2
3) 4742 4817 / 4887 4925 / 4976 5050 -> 1.9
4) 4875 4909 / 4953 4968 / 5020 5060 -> -4.3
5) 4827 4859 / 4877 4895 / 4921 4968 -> 1.9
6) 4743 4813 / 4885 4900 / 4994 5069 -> 3.7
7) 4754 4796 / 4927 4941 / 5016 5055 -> -4.2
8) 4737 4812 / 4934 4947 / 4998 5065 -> -4.9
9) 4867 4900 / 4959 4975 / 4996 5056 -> -0.6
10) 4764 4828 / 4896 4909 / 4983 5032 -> 2.9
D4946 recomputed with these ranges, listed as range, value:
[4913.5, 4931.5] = 4.36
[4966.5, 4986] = 4.25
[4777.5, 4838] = 2.78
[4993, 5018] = 4.45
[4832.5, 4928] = 3.27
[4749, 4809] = 2.73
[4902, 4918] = 3.97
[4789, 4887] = 2.95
